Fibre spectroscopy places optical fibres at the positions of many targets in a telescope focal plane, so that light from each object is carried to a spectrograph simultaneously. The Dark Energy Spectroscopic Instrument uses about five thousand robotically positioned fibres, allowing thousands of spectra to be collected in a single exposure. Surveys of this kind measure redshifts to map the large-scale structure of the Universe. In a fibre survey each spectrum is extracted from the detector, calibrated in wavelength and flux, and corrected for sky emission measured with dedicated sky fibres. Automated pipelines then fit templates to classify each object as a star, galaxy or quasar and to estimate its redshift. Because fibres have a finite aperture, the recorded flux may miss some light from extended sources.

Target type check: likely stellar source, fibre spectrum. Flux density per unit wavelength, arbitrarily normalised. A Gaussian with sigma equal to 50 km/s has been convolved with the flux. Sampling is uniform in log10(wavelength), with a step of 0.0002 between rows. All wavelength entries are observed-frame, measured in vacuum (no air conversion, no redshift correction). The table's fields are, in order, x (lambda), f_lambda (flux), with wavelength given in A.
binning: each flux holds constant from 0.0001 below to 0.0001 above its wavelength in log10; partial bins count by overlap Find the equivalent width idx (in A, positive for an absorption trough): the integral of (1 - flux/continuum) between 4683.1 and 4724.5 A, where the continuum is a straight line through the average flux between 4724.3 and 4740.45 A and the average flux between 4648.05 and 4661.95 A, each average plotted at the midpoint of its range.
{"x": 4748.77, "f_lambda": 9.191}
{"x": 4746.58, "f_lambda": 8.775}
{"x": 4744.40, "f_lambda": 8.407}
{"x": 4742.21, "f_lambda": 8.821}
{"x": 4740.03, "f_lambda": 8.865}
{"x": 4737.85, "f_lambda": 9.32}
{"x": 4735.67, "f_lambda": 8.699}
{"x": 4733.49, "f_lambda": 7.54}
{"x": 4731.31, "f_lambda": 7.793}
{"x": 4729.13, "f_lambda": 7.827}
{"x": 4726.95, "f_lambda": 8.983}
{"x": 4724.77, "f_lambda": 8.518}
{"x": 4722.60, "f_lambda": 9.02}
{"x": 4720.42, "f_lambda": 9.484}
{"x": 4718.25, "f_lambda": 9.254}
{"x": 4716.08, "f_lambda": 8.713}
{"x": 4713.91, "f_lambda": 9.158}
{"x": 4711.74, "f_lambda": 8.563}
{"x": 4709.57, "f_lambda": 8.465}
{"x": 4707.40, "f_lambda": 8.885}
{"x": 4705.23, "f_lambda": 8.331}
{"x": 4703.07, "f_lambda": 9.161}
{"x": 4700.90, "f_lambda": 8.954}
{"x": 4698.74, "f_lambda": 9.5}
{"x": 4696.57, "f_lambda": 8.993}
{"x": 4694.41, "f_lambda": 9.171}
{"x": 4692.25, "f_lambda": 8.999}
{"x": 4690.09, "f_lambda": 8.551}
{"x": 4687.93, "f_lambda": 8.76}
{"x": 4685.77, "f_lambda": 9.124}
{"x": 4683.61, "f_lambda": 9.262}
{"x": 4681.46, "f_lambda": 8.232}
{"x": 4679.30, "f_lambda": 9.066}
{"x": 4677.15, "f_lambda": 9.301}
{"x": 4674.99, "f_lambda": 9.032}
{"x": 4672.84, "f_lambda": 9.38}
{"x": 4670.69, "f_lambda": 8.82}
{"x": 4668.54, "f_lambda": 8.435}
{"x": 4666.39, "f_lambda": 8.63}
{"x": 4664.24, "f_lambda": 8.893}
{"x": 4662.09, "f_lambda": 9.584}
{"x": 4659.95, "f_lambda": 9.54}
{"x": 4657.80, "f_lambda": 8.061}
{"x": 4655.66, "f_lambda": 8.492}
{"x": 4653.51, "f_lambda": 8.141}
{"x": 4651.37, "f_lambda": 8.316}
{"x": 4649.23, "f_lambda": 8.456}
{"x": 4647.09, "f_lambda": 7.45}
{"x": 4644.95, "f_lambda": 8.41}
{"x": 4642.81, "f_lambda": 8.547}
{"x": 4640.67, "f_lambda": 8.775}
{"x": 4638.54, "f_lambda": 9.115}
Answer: -2.3 A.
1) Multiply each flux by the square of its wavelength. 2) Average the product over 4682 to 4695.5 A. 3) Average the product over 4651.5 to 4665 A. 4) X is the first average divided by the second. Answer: 1.0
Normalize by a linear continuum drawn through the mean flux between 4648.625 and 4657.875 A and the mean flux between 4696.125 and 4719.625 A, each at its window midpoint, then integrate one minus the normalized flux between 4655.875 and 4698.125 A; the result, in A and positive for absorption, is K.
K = -1.8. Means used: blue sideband 8.31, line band 8.94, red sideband 8.91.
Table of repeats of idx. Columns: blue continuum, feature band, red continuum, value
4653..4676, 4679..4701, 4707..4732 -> -0.44 A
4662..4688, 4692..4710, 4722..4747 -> -0.39 A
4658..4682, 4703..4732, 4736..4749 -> 0.59 A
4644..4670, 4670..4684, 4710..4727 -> -0.54 A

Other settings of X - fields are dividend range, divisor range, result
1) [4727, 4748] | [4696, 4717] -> 0.97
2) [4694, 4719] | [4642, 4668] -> 1.07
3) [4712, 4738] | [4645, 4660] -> 1.08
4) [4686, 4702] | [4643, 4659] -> 1.11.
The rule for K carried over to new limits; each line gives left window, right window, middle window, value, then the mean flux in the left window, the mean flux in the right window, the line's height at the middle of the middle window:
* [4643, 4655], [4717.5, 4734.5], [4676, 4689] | -1.0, 8.19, 8.54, 8.34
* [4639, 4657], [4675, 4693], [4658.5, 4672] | -0.5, 8.35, 8.91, 8.62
